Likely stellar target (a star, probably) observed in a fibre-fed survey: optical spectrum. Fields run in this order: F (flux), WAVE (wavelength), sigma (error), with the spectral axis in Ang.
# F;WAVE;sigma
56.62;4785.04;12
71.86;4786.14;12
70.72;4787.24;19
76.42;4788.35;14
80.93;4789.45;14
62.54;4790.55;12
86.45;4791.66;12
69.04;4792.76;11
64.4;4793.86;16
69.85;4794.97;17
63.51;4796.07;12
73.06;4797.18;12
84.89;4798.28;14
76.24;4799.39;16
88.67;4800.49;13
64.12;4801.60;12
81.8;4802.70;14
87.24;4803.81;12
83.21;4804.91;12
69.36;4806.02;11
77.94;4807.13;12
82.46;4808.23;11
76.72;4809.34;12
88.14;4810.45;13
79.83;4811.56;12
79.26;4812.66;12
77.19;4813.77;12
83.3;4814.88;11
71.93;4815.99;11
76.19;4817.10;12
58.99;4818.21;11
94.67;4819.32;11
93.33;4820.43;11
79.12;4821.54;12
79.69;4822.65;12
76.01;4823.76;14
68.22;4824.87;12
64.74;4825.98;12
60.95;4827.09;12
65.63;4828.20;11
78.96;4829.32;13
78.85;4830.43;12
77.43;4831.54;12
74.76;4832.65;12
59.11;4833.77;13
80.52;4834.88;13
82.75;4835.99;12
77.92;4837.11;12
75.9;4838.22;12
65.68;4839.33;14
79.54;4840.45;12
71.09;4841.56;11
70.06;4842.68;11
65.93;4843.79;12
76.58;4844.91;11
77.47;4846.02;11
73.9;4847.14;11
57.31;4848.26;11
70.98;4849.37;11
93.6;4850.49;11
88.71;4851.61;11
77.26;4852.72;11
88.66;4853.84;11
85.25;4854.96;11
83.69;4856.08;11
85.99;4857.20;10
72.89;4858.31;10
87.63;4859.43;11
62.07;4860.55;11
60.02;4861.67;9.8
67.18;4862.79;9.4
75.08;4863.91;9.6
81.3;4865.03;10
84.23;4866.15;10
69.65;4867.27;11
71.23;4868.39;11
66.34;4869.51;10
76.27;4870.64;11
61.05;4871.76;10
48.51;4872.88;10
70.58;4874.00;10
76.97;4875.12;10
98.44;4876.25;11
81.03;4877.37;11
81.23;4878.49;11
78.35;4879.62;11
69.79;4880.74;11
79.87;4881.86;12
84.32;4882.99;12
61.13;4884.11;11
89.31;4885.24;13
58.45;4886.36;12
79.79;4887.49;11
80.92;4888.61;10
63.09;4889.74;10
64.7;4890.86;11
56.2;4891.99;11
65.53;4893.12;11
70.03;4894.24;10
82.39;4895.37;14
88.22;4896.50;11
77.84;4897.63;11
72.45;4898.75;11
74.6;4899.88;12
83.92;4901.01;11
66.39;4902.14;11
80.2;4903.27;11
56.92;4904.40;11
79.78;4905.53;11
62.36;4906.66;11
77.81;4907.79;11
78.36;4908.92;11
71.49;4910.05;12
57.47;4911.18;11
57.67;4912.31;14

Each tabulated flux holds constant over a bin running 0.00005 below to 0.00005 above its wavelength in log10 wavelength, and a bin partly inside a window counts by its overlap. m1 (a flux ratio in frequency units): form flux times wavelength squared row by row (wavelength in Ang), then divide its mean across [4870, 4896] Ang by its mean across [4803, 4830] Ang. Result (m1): 1.0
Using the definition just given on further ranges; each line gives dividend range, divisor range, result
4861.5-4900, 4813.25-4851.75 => 1.00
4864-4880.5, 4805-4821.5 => 0.96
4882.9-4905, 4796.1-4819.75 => 0.96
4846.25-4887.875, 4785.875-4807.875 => 1.03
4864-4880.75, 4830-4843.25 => 1.02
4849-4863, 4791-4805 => 1.07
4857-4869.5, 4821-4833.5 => 1.03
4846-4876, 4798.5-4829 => 0.99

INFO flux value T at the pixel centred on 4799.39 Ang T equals 76.24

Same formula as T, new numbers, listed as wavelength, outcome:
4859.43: 87.63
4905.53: 79.78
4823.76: 76.01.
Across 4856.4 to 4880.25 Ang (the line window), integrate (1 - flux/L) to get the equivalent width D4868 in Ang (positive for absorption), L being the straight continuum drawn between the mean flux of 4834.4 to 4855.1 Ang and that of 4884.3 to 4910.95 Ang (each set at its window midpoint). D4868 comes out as 0.2 Ang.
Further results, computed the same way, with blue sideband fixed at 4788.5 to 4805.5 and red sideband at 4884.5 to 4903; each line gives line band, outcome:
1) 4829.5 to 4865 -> -0.6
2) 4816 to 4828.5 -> 0.1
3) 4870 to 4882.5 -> -0.2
